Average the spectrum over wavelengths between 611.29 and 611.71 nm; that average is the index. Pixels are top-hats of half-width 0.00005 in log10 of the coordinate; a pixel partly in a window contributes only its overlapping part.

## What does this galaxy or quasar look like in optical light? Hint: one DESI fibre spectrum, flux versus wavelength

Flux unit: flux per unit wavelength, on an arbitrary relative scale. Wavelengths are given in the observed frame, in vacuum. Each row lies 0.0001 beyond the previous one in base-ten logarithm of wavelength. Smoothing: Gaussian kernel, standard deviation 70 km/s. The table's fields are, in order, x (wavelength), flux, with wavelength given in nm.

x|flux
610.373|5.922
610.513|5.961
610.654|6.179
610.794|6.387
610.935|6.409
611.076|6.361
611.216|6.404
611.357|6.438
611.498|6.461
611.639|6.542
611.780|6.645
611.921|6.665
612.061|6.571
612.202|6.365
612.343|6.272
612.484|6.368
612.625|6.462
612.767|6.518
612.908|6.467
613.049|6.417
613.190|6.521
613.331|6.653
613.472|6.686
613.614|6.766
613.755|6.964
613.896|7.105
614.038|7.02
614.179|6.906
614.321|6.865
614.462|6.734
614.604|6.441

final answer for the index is 6.47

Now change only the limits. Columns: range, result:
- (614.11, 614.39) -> 6.87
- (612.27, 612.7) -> 6.36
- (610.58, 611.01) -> 6.32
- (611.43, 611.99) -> 6.57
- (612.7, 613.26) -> 6.49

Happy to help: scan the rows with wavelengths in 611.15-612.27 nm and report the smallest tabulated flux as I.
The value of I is 6.365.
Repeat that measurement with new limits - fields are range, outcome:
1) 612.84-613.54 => 6.417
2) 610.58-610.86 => 6.179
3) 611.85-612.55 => 6.272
